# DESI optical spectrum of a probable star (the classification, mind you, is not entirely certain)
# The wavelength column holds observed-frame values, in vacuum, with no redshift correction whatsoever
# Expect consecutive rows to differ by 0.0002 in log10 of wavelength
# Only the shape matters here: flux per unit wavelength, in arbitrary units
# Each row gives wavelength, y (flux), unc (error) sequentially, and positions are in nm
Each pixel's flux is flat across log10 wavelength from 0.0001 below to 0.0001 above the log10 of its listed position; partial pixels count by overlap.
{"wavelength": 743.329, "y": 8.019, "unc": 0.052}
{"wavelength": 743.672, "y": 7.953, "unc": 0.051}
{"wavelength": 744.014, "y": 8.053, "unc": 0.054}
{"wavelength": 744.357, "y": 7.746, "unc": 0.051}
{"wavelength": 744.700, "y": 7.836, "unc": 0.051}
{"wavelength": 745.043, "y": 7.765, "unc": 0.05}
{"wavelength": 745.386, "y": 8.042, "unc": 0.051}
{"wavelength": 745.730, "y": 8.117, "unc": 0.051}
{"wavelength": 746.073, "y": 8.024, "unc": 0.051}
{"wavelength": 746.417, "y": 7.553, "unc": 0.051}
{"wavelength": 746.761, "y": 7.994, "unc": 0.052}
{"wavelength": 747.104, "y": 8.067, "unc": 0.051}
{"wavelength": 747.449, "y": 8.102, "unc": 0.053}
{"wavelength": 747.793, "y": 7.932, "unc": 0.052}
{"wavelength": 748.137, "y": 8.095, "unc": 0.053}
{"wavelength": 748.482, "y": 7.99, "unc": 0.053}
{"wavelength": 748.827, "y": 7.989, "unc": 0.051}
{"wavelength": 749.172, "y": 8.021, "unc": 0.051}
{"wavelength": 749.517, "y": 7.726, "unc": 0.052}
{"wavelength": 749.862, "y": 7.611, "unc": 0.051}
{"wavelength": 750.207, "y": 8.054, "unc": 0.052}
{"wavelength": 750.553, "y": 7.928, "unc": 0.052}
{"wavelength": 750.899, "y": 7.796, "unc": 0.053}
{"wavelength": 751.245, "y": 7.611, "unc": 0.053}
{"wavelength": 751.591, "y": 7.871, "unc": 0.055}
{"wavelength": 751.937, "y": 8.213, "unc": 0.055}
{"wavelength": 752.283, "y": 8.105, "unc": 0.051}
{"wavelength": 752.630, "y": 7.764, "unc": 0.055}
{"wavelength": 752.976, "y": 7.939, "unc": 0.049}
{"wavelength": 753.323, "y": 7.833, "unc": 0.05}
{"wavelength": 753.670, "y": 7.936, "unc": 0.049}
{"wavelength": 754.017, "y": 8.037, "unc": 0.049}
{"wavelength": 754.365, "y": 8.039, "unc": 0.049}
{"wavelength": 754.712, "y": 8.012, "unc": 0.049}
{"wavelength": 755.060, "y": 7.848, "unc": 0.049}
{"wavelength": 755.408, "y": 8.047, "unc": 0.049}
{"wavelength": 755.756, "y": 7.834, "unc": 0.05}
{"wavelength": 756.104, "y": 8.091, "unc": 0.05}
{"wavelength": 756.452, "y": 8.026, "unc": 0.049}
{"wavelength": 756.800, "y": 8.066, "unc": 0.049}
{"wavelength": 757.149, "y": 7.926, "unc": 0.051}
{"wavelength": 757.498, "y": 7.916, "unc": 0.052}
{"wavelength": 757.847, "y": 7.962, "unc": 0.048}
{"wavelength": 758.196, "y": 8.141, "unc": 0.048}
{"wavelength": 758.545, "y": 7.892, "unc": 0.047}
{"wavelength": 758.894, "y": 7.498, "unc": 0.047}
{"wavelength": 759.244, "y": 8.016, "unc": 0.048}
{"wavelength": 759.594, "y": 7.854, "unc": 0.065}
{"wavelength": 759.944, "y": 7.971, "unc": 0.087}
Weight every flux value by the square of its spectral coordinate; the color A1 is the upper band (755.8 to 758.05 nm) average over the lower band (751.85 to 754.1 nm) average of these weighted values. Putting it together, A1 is 1.01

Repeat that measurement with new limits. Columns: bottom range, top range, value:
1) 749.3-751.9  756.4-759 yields 1.03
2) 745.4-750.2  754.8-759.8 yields 1.02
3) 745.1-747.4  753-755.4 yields 1.02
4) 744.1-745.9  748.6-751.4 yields 1.01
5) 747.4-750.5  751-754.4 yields 1.01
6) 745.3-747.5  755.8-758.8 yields 1.03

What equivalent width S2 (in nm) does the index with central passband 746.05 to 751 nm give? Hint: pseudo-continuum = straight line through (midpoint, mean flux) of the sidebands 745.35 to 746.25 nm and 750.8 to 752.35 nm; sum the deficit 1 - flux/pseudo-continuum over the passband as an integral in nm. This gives 0.04 nm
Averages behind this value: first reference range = 8.06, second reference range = 7.91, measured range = 7.92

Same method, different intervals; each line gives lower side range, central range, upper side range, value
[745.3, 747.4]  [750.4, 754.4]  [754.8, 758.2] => 0.028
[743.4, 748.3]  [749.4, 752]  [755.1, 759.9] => 0.035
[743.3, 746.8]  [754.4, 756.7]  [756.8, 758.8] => -0.010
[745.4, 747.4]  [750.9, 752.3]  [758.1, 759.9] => 0.002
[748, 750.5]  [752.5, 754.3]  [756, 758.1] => 0.011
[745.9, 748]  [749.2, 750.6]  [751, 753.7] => 0.015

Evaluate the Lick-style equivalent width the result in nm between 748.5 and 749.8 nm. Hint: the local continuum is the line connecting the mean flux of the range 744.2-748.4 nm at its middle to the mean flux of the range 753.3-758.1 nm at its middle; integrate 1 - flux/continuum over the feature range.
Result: 0.01 nm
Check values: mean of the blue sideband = 7.94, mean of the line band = 7.9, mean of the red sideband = 7.98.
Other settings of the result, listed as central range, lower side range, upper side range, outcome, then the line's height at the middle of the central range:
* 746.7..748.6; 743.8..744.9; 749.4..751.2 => -0.05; 7.84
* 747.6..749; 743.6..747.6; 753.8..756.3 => -0.01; 7.95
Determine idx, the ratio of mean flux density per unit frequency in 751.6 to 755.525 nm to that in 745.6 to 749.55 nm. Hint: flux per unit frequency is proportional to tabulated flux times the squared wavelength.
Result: 1.02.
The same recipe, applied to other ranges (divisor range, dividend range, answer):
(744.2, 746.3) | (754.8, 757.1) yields 1.04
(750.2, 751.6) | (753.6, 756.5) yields 1.03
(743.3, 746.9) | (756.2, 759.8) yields 1.04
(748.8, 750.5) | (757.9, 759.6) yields 1.03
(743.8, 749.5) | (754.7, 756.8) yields 1.03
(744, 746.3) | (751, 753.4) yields 1.02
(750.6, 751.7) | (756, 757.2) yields 1.05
